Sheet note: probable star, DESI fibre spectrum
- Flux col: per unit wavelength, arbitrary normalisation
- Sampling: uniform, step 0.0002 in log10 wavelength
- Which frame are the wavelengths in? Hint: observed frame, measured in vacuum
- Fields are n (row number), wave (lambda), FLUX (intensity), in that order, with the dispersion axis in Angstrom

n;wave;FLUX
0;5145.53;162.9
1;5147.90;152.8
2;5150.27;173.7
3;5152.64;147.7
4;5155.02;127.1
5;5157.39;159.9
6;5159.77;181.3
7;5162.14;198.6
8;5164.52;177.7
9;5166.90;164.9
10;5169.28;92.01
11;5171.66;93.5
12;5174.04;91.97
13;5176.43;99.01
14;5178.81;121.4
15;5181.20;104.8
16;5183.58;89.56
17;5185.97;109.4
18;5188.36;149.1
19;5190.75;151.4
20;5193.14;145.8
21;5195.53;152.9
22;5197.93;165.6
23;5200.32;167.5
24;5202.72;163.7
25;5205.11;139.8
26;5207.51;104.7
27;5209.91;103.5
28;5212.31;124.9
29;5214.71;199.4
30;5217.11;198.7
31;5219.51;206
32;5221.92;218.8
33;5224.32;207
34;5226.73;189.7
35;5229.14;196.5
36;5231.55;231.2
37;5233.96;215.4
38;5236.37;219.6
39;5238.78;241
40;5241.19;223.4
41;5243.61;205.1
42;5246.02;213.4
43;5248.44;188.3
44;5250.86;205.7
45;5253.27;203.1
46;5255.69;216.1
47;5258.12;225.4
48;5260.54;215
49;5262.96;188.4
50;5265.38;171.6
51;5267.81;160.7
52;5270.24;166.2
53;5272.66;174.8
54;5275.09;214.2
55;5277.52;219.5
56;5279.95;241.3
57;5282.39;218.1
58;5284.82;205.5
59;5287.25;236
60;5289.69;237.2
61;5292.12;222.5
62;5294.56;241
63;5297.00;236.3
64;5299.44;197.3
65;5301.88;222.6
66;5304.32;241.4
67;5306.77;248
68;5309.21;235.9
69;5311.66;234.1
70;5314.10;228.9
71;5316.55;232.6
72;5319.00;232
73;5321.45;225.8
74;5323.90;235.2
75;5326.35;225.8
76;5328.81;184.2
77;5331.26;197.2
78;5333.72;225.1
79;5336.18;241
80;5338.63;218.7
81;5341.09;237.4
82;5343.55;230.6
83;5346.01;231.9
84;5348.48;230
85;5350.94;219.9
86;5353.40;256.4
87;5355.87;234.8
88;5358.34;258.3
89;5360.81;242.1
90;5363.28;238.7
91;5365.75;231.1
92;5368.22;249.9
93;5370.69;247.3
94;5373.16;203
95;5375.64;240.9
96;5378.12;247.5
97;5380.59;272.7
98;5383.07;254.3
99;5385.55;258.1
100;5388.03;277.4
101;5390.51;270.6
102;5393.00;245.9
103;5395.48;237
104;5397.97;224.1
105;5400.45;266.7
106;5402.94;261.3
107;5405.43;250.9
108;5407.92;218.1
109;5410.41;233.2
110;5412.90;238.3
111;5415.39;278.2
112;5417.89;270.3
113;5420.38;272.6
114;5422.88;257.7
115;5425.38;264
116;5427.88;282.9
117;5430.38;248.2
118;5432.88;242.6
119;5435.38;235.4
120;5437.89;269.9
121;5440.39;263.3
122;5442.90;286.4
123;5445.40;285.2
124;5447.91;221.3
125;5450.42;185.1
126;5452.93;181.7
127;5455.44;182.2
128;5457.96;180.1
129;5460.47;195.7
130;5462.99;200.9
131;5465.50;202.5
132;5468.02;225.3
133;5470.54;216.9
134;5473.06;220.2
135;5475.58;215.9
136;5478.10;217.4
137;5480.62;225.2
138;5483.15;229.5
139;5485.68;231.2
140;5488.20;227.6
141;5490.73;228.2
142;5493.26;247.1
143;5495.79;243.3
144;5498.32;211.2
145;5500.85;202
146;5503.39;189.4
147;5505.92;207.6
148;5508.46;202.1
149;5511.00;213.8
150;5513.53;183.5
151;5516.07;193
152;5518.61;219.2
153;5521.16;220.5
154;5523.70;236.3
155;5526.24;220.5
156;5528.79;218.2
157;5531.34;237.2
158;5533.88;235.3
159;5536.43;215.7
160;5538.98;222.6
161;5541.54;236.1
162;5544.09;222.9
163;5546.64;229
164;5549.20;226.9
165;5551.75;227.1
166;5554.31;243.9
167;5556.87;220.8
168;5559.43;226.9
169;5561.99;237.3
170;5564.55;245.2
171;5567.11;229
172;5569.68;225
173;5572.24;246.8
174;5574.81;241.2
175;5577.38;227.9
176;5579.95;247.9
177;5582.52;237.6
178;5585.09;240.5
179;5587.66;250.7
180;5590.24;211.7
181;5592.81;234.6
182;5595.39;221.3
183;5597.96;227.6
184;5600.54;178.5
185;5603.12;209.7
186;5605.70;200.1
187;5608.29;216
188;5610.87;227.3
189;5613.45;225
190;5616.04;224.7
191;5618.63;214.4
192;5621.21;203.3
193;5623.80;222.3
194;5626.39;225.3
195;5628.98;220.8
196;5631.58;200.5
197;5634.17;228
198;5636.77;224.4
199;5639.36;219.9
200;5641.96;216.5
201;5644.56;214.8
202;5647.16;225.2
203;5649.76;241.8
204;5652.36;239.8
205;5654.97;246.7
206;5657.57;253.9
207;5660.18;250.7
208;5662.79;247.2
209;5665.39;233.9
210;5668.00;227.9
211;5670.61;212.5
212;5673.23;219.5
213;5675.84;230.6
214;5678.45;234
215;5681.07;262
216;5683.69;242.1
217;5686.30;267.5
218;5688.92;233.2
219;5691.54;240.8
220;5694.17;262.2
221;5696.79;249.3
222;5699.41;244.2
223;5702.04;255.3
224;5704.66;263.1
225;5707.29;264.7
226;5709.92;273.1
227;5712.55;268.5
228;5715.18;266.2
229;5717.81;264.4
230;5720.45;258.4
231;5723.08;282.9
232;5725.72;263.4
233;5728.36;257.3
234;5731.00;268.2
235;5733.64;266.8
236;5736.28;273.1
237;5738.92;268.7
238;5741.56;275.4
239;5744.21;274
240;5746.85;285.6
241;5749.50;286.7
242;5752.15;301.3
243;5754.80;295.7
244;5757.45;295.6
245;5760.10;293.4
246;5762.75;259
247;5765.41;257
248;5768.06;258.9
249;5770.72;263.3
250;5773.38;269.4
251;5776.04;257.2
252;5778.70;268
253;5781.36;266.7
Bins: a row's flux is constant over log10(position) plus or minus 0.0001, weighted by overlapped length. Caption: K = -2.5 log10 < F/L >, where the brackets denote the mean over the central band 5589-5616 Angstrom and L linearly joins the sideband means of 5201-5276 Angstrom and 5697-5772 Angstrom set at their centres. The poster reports 0.158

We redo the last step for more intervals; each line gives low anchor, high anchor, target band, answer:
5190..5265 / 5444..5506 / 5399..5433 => -0.223 mag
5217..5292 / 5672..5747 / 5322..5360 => -0.051 mag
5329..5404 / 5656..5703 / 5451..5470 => 0.227 mag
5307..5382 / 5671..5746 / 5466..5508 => 0.105 mag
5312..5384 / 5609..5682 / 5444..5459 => 0.122 mag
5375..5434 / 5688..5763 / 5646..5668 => 0.104 mag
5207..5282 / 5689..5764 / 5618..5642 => 0.171 mag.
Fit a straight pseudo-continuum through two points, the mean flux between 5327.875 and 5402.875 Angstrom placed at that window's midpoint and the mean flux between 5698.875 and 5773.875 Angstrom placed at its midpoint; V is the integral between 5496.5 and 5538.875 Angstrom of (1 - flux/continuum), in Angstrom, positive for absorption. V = 6.6 Angstrom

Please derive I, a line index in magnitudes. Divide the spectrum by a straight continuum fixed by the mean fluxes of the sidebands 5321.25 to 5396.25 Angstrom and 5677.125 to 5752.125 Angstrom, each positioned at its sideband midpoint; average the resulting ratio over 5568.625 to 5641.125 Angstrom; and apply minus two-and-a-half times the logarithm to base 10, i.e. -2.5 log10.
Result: 0.15 mag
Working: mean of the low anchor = 238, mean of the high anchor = 263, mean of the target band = 223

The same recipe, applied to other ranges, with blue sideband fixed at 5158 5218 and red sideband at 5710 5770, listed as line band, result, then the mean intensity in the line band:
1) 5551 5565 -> -0.017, 233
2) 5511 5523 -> 0.065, 207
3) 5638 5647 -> 0.147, 218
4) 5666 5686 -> 0.104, 234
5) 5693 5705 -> 0.039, 254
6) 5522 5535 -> -0.034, 229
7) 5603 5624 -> 0.128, 216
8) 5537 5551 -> -0.004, 227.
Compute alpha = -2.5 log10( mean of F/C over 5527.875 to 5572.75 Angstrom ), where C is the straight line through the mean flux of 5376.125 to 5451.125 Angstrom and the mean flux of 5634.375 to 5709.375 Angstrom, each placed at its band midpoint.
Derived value 0.08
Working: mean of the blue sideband 254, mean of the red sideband 240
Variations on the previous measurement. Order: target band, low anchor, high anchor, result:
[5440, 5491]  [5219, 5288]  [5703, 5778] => 0.08 mag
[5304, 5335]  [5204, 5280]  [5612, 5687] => -0.13 mag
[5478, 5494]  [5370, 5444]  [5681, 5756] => 0.12 mag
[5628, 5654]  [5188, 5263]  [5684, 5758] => 0.14 mag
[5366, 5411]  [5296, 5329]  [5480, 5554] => -0.10 mag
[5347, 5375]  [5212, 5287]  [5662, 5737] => -0.10 mag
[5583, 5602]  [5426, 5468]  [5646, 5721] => 0.08 mag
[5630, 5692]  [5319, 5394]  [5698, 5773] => 0.13 mag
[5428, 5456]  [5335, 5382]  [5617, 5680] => -0.02 mag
